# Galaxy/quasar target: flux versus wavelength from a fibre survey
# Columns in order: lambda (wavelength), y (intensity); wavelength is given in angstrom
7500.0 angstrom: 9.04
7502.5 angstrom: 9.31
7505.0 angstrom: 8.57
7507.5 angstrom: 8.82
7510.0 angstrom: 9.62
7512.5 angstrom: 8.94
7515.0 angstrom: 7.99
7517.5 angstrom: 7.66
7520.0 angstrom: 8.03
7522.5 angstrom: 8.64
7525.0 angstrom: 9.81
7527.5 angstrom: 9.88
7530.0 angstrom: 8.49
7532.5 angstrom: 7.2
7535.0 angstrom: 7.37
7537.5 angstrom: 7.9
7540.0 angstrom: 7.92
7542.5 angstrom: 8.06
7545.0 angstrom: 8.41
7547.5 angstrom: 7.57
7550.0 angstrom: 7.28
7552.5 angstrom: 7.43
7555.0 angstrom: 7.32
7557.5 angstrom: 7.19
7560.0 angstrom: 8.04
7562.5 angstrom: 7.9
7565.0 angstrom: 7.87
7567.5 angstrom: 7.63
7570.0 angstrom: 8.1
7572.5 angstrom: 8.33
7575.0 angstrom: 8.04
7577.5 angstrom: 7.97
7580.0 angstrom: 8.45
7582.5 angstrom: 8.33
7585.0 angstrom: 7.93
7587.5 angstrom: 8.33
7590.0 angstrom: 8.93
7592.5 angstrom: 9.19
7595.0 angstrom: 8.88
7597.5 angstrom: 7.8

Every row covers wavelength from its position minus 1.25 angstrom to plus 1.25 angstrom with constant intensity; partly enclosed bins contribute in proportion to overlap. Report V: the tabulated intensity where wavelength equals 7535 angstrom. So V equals 7.37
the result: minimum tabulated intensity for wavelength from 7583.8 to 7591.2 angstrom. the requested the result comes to 7.93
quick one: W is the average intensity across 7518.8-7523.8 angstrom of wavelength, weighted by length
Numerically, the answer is 8.35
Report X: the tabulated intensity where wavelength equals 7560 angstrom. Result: 8.04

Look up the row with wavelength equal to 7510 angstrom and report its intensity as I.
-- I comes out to 9.62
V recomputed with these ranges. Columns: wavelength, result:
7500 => 9.04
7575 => 8.04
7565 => 7.87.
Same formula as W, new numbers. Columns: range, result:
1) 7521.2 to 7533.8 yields 8.8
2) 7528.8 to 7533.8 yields 7.83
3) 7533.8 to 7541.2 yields 7.73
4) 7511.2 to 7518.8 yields 8.2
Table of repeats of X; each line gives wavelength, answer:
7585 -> 7.93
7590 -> 8.93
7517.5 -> 7.66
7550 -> 7.28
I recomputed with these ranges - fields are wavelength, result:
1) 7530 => 8.49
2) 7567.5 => 7.63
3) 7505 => 8.57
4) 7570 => 8.1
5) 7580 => 8.45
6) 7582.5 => 8.33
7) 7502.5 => 9.31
